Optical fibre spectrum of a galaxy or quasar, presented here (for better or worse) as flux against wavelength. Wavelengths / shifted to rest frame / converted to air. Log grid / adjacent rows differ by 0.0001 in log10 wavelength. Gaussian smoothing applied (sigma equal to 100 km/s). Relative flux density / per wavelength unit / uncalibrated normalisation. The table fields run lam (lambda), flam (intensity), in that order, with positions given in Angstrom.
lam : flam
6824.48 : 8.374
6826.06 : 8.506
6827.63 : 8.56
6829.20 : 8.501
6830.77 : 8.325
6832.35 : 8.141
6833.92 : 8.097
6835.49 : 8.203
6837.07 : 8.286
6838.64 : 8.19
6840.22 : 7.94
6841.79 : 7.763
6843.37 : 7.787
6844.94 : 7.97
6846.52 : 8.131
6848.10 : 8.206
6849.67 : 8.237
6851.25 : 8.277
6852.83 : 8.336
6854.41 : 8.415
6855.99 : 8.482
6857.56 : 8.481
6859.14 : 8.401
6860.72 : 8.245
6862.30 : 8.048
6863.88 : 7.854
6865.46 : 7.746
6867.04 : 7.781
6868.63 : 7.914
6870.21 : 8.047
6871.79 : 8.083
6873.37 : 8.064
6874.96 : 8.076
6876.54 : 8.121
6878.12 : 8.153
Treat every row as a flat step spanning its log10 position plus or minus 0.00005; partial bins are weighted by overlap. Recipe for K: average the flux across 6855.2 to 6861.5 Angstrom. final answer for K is 8.41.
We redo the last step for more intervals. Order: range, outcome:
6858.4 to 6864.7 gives 8.13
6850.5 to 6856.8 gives 8.38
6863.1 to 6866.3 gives 7.8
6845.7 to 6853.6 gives 8.23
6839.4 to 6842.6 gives 7.84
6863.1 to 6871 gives 7.86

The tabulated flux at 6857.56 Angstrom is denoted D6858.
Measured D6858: 8.481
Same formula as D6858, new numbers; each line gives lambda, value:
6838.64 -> 8.19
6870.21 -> 8.047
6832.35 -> 8.141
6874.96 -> 8.076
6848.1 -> 8.206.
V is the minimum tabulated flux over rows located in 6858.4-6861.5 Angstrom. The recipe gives 8.245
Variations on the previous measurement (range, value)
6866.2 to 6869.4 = 7.781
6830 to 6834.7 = 8.097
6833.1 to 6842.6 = 7.763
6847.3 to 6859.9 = 8.206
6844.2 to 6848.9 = 7.97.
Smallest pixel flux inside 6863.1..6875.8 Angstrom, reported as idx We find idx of 7.746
